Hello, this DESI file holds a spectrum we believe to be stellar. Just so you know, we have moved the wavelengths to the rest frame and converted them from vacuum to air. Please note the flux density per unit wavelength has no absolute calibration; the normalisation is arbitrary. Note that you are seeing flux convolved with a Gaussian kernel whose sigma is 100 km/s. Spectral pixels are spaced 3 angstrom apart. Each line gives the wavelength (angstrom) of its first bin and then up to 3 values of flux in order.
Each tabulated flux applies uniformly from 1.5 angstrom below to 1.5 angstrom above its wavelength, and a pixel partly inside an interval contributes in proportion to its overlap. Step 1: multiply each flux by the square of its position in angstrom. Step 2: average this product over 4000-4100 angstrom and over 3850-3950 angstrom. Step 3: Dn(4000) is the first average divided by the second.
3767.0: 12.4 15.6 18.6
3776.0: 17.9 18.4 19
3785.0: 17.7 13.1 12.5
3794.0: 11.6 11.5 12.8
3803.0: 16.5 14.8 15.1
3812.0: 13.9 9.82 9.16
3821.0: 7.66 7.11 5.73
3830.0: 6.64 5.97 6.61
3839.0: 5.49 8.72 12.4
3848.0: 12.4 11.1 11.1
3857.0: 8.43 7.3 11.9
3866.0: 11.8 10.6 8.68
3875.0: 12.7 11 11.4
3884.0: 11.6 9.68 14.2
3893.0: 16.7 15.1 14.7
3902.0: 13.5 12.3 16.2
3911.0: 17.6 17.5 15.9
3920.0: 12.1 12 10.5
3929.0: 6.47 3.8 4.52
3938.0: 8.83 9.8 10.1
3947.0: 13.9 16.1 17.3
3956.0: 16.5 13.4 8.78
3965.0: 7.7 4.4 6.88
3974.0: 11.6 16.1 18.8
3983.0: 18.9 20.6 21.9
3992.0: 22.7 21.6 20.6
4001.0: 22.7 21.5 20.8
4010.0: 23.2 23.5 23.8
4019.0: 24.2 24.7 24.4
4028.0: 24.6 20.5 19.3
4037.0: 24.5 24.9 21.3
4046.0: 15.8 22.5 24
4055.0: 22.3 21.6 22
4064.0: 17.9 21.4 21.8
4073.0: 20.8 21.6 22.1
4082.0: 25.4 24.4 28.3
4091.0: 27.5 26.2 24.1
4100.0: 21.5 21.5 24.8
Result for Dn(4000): 2.1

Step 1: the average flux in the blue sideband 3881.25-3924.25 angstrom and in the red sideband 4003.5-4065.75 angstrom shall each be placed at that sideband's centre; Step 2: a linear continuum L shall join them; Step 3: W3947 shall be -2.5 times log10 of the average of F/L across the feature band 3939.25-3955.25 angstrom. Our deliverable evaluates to 0.246 mag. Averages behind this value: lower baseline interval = 14.2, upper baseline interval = 22.3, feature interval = 13.5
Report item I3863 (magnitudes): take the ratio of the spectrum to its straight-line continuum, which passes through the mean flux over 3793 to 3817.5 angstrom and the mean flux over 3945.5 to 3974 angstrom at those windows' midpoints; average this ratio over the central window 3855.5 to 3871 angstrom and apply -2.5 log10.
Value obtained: 0.25 mag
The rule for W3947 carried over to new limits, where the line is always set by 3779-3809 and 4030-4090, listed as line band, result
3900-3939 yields 0.472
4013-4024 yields -0.151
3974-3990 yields 0.086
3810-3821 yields 0.382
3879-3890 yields 0.451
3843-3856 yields 0.371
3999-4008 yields -0.056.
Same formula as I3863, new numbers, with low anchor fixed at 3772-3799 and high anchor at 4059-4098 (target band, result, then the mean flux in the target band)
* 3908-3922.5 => 0.21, 15.6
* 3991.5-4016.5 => -0.04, 22.2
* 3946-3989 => 0.41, 13.9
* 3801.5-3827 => 0.38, 11.4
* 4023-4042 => -0.05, 23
